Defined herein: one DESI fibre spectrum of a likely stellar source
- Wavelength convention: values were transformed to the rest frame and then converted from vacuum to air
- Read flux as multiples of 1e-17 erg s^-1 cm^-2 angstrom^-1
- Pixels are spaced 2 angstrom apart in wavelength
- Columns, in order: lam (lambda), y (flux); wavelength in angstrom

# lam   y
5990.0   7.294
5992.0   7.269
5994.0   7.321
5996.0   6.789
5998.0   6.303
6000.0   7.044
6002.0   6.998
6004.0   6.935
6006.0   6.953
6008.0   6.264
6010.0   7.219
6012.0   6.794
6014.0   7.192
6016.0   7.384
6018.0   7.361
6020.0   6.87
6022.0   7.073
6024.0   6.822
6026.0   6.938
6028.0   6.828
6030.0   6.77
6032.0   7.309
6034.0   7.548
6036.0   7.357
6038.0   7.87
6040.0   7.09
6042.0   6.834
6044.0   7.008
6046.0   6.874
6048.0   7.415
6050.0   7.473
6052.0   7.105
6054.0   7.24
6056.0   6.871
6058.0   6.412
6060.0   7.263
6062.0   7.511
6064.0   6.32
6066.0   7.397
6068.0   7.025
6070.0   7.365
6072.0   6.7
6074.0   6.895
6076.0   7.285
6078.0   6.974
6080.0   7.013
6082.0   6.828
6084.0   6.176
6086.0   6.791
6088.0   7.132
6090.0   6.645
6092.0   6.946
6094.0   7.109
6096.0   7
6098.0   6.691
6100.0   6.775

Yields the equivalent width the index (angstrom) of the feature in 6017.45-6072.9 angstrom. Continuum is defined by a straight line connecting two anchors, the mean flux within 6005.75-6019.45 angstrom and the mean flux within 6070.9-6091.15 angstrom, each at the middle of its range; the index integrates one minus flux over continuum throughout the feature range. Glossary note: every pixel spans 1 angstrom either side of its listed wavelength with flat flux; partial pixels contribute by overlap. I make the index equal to -1.2 angstrom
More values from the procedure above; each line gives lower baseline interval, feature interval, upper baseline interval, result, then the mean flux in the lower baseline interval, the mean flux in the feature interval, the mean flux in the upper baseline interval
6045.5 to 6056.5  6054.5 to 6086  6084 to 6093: 0.2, 7.19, 6.94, 6.8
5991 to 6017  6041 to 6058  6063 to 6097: -0.3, 6.96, 7.06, 6.92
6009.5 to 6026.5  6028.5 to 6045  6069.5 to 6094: -0.4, 7.07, 7.21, 6.89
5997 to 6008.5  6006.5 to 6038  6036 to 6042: 0.0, 6.77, 7.07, 7.35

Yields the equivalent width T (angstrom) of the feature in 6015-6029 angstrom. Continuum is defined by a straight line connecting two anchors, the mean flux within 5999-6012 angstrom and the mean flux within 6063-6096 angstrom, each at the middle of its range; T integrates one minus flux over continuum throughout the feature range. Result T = -0.3 angstrom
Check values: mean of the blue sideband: 6.89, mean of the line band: 7.04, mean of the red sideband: 6.92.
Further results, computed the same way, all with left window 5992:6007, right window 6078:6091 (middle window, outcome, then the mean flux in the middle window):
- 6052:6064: -0.3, 7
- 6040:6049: -0.2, 7.04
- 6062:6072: -0.3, 7.04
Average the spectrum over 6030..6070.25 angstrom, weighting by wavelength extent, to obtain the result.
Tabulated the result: 7.15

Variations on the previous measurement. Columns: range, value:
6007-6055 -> 7.11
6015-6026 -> 7.09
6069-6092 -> 6.89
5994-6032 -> 6.94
